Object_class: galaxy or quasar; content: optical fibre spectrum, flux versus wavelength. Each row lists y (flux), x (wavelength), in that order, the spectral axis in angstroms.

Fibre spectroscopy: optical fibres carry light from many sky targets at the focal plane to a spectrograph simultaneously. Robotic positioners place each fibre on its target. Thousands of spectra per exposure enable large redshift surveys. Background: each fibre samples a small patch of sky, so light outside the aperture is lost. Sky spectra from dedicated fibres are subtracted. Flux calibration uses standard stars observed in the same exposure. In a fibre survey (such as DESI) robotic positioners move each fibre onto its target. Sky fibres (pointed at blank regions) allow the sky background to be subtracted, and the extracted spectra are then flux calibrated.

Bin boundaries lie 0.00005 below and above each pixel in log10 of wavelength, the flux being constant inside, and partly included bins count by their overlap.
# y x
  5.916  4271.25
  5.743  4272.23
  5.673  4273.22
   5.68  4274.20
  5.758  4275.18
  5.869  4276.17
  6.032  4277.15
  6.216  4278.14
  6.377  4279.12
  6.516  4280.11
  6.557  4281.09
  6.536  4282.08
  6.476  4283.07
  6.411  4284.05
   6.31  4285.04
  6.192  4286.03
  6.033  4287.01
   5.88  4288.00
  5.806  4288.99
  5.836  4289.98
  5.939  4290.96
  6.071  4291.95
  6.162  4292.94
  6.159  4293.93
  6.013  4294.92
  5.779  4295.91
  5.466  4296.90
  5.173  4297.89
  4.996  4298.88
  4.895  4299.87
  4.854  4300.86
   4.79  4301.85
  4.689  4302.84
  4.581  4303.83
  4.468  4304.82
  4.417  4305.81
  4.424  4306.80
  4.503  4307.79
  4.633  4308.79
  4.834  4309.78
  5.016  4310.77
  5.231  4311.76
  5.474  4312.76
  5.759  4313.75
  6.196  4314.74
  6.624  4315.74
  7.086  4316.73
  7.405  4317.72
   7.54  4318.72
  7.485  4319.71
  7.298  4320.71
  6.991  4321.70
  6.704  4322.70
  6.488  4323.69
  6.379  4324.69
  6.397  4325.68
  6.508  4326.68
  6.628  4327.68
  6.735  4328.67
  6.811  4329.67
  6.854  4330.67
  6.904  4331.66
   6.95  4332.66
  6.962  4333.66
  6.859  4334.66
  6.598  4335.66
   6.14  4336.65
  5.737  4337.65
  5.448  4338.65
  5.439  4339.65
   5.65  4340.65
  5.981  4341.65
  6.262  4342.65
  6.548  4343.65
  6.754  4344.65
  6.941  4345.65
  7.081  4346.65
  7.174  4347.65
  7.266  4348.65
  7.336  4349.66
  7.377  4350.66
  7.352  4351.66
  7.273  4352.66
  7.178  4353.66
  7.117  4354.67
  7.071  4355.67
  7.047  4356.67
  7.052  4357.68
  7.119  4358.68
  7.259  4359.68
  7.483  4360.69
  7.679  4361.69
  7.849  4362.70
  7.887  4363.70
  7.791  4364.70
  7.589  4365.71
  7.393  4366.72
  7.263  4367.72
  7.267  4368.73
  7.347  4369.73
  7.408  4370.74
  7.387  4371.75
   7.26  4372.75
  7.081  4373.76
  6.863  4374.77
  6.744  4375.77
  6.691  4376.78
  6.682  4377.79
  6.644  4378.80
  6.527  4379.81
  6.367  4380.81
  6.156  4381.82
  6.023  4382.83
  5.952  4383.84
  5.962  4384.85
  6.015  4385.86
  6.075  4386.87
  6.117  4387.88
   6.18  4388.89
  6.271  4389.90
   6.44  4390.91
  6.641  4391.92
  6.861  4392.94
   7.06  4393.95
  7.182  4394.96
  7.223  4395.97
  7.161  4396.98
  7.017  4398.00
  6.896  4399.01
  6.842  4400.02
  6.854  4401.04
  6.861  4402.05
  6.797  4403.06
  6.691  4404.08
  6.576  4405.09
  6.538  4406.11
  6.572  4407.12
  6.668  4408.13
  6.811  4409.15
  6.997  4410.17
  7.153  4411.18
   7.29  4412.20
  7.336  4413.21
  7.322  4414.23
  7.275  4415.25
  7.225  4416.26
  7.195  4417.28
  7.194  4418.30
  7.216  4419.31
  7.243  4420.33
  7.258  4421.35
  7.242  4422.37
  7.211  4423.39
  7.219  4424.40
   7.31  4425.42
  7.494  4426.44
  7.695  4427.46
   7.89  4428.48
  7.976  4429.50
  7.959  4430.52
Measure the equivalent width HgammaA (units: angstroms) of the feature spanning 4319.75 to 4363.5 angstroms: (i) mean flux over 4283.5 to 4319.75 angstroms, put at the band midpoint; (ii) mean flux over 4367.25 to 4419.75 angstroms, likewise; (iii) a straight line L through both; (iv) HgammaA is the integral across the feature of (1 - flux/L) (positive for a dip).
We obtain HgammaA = -4.81 angstroms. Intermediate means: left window 5.63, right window 6.81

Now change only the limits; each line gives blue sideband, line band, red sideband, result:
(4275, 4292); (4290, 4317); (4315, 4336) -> 4.81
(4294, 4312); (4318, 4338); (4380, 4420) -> -4.99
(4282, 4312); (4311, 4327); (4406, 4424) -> -2.32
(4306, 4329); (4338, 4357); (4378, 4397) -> -1.37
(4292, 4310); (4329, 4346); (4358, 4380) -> -0.47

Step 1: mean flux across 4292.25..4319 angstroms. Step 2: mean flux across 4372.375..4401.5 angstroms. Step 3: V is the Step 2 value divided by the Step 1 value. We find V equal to 1.2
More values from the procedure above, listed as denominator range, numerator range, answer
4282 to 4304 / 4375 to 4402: 1.15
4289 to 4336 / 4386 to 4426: 1.16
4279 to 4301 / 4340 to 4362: 1.18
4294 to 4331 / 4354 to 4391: 1.18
